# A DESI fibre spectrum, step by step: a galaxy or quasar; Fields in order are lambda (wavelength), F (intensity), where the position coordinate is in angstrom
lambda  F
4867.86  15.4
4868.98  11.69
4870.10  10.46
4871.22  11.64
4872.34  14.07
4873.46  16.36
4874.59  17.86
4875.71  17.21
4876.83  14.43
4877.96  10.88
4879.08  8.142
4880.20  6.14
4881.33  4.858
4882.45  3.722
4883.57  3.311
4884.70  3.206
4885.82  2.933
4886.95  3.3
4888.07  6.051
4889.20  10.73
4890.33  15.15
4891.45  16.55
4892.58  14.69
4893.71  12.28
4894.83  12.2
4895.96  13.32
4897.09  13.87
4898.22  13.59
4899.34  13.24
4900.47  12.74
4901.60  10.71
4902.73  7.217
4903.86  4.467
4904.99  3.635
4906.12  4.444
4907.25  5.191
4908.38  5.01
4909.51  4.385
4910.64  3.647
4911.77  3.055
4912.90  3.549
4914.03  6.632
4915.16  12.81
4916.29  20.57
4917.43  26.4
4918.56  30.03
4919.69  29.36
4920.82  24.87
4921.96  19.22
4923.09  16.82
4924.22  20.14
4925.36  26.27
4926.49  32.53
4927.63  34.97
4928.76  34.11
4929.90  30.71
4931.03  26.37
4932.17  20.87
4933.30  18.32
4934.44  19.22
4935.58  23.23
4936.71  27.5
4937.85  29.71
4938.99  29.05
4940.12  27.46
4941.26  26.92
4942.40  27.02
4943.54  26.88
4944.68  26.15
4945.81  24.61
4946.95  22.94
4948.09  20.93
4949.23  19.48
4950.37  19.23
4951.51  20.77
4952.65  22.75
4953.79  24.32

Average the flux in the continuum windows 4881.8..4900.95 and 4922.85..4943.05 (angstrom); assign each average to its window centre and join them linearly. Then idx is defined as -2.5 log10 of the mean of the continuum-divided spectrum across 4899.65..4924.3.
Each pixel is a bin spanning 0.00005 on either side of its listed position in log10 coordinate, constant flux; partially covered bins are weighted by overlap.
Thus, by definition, 0.47 mag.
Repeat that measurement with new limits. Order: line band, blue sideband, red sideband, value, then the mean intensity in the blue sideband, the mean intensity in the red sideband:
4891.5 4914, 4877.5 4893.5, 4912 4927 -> 0.43 mag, 7.91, 20.3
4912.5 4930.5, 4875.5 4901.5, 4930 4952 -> -0.21 mag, 10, 24.2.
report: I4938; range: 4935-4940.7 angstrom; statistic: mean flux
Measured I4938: 27.4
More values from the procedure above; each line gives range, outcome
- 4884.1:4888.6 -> 3.85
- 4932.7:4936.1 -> 20.2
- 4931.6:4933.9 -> 19.6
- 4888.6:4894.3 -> 13.8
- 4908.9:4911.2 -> 4.04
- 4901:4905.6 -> 6.53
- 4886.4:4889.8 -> 6.78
